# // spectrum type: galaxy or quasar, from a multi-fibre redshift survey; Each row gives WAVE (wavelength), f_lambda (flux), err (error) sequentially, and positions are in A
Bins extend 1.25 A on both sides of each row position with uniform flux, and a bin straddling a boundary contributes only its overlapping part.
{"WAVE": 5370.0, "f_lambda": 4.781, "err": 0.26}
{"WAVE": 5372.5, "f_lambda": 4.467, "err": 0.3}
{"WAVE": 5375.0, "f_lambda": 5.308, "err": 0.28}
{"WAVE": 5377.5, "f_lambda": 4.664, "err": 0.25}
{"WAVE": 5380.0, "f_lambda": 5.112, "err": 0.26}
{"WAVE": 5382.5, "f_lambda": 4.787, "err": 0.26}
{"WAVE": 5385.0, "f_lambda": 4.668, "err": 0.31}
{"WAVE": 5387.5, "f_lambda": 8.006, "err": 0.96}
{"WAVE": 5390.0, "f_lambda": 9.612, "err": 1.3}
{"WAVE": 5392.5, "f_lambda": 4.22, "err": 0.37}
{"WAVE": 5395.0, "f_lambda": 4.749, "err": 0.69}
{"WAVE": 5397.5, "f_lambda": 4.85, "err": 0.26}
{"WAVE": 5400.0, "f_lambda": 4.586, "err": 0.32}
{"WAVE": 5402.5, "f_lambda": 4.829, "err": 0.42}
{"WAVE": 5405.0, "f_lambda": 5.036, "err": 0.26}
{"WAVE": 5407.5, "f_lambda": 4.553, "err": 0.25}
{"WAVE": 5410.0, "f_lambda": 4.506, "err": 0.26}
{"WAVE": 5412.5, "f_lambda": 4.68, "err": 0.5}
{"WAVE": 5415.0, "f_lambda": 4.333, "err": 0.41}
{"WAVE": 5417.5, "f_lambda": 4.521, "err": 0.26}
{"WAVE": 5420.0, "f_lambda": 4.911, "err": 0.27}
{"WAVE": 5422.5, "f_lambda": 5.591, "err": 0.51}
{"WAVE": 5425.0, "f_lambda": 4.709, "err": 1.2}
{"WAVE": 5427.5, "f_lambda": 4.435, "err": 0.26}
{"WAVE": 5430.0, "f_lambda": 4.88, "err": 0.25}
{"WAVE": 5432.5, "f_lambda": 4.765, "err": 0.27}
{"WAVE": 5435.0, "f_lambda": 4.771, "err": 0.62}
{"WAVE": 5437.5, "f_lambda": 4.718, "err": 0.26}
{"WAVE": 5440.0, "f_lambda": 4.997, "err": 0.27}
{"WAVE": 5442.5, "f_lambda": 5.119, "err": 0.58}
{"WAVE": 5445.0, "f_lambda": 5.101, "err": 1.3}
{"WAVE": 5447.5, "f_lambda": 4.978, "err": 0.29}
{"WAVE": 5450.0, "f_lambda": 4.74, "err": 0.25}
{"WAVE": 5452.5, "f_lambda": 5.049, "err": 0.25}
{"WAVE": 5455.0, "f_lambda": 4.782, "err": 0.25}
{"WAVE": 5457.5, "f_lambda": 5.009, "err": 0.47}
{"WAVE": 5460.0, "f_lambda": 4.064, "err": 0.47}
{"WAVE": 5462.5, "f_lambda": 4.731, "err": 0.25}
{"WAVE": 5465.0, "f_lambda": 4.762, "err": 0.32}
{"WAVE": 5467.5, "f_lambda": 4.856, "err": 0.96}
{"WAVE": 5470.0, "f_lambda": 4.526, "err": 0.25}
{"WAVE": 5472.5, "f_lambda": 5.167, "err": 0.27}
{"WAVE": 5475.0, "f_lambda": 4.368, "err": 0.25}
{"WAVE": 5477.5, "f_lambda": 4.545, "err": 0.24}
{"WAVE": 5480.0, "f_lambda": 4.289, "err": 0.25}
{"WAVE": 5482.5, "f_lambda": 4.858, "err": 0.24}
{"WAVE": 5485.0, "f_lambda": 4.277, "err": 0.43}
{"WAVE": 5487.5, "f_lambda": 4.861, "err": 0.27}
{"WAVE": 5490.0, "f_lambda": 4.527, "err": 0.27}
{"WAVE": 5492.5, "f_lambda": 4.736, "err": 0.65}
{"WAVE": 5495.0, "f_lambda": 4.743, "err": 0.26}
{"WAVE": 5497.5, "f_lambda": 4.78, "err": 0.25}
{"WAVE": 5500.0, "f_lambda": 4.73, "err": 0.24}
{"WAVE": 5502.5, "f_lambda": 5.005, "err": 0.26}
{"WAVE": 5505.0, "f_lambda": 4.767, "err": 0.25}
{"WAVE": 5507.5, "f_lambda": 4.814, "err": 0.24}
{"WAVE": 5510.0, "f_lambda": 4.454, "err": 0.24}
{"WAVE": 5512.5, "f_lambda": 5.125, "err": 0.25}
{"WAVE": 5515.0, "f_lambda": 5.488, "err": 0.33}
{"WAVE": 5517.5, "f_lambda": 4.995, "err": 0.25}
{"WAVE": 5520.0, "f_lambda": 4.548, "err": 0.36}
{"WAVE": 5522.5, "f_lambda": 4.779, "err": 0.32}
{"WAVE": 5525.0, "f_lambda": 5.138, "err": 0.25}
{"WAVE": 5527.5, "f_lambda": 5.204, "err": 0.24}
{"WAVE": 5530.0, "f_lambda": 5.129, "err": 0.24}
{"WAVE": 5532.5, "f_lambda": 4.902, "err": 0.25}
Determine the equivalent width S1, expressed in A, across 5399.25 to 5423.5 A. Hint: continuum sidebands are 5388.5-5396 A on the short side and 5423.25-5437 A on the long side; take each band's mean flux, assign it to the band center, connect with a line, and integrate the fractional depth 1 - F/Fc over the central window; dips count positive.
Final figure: 3.3 A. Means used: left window 6.3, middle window 4.75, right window 4.74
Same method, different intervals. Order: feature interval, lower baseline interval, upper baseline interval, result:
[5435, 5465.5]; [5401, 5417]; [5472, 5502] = -1.22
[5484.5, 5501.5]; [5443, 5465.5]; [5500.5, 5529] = 0.71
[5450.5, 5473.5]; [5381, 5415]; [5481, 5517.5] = 0.97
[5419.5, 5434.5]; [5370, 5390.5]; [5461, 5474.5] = 0.86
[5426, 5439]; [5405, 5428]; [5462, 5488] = -0.05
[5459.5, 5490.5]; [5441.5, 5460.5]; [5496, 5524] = 1.64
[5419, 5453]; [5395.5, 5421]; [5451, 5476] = -1.45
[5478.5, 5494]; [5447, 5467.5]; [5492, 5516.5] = 0.76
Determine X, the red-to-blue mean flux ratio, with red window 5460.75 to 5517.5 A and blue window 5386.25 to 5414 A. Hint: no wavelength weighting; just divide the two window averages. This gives 0.88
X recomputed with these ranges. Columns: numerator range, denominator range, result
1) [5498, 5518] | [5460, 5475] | 1.04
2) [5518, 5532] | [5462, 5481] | 1.06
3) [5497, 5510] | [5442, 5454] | 0.96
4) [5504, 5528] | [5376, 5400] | 0.88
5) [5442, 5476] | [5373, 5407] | 0.89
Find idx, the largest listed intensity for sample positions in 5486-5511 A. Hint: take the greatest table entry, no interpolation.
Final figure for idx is 5.005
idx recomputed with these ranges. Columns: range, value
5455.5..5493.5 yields 5.167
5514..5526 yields 5.488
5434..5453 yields 5.119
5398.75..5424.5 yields 5.591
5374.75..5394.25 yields 9.612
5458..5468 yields 4.856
